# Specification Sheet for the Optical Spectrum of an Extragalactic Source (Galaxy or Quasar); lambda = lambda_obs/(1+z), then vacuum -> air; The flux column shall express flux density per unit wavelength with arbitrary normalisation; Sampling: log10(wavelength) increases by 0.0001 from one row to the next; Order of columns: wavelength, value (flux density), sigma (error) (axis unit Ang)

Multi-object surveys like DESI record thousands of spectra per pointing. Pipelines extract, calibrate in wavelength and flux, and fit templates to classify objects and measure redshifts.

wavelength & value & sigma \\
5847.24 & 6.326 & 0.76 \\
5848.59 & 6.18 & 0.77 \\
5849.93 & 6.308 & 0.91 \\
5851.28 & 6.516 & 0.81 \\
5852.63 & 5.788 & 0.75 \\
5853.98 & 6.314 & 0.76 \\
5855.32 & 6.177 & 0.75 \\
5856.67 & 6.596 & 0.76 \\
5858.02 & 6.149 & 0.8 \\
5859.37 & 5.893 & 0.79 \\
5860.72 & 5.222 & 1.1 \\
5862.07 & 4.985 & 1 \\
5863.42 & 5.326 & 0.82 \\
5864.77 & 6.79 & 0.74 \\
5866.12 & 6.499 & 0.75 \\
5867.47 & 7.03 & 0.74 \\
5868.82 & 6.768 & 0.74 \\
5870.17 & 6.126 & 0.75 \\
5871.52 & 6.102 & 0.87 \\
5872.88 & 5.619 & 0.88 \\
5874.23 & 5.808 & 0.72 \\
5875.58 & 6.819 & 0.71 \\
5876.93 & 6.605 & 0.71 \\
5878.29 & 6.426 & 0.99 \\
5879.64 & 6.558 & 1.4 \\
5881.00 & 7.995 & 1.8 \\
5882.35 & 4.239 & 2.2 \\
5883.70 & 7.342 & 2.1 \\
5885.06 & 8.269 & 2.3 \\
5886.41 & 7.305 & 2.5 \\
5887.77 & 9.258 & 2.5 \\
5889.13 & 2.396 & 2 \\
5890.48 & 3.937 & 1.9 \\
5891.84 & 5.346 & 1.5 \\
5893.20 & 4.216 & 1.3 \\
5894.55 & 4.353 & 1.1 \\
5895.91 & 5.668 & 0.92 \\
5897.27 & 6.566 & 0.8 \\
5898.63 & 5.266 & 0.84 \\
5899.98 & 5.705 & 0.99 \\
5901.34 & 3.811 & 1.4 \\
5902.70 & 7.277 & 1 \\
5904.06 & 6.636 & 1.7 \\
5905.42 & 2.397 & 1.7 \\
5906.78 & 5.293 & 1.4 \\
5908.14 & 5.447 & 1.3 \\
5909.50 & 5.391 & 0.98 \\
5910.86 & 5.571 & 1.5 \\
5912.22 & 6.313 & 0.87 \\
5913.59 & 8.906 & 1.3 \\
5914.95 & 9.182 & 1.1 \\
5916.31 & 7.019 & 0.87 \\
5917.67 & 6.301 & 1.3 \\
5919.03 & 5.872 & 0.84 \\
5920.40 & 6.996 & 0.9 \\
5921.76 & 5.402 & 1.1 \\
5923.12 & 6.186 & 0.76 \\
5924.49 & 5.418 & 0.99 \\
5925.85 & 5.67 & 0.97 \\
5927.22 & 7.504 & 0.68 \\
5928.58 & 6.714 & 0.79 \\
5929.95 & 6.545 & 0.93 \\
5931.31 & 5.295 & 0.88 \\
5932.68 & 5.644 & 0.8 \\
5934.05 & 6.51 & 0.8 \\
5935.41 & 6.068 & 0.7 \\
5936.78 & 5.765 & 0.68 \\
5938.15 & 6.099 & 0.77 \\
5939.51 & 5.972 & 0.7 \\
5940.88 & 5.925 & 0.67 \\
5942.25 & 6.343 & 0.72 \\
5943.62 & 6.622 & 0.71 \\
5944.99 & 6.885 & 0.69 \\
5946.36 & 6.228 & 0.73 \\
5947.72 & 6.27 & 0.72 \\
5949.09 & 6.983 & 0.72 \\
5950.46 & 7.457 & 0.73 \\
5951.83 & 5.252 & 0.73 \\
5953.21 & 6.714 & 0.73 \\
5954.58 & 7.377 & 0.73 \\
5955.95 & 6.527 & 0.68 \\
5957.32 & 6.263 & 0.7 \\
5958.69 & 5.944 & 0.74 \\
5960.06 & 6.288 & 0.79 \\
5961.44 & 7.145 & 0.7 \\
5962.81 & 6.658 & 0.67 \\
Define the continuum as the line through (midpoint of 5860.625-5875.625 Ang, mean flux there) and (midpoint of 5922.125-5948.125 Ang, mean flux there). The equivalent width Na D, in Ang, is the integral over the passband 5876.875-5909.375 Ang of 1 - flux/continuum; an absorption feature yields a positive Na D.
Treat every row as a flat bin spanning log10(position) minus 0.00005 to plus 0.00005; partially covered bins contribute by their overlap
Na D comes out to 2.1 Ang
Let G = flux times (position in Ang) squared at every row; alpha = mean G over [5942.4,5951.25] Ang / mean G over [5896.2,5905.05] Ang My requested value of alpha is 1.18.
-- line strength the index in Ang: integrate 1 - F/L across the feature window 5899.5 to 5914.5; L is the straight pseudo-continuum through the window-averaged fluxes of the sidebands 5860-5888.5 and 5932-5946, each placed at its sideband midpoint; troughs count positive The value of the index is 1.4 Ang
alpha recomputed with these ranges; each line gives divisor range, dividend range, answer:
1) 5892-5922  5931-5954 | 1.07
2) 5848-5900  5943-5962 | 1.11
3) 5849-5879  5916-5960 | 1.05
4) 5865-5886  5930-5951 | 0.98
